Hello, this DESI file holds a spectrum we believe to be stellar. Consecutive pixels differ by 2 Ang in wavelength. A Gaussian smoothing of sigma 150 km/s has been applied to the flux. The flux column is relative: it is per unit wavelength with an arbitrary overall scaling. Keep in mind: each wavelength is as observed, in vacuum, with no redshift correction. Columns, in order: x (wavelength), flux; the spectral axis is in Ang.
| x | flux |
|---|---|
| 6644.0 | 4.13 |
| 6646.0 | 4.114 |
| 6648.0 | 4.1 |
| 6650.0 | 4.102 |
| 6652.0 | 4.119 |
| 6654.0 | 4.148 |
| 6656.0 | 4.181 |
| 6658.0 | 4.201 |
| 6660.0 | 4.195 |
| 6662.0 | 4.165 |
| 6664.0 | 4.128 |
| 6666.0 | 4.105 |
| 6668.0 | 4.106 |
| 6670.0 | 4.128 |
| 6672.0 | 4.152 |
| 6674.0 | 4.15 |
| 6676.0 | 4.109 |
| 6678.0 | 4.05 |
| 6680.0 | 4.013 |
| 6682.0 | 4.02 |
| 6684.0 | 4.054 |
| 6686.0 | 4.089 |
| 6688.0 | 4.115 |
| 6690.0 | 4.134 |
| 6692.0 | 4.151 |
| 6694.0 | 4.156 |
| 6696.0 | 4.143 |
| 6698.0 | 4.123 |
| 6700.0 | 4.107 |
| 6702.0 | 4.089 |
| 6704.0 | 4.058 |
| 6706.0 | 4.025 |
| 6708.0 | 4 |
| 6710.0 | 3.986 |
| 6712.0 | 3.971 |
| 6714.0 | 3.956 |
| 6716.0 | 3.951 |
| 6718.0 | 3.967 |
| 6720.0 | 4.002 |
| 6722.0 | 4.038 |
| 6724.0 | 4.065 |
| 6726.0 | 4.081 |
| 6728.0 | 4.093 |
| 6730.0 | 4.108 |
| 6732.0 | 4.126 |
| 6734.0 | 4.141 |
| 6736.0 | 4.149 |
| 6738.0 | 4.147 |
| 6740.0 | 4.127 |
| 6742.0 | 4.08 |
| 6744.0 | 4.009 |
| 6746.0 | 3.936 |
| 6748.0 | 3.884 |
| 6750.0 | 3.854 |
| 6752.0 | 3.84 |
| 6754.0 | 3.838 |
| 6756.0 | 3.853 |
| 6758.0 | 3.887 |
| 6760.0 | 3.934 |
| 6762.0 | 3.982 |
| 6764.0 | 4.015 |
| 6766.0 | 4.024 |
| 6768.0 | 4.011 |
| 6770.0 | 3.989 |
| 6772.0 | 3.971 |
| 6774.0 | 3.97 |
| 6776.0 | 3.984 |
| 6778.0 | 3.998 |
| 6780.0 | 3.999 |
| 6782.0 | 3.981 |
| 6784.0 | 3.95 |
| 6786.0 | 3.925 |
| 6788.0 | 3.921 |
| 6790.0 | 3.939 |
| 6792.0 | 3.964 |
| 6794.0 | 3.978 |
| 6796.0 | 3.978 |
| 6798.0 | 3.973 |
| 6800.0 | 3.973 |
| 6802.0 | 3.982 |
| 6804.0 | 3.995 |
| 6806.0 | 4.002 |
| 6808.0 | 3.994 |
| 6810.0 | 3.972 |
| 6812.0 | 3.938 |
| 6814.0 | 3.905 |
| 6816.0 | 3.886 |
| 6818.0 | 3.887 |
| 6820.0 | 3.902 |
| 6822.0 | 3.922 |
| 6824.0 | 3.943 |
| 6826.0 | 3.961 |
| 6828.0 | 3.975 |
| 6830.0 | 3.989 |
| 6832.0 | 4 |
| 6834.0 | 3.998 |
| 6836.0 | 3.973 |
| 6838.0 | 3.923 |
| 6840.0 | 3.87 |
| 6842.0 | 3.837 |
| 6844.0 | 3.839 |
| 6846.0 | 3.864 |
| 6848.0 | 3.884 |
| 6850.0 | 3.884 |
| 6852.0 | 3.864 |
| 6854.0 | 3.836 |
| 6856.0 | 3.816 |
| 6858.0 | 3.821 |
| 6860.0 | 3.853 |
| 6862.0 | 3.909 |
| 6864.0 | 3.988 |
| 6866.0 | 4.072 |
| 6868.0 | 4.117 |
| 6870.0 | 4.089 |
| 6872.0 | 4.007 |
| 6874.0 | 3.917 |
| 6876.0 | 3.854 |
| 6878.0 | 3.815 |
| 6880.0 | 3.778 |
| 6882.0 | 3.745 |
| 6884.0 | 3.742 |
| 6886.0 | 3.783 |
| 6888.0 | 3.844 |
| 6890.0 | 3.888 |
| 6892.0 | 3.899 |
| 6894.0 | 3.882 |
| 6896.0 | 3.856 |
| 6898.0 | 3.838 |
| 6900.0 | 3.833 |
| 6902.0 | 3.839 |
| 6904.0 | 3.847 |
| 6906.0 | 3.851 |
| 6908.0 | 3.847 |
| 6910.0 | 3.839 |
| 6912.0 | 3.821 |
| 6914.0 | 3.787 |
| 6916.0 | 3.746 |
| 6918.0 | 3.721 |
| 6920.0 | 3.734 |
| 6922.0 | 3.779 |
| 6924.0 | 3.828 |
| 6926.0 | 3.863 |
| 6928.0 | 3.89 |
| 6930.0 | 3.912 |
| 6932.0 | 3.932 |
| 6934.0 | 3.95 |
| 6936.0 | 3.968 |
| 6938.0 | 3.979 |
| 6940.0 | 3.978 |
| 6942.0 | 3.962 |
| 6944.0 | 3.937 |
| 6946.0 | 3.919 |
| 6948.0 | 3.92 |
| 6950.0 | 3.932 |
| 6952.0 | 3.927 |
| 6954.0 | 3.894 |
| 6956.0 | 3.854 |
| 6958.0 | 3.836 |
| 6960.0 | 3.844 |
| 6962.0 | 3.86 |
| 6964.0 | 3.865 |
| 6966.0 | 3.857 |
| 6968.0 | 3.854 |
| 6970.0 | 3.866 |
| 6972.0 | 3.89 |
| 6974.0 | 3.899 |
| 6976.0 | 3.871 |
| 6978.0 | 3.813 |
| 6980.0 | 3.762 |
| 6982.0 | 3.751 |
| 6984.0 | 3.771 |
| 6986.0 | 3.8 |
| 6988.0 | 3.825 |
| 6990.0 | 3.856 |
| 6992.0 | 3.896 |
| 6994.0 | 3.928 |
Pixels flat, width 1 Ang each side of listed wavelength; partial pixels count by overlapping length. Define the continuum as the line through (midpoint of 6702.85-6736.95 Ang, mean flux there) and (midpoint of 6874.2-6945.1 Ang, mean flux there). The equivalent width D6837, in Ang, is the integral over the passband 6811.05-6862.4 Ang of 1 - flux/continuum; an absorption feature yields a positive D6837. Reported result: 0.3 Ang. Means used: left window 4.04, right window 3.85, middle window 3.9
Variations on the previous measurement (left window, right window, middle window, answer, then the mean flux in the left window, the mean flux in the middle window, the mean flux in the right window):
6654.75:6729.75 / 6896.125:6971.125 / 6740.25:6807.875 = 0.8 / 4.08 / 3.96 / 3.87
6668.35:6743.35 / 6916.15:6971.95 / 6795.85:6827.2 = 0.3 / 4.08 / 3.95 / 3.88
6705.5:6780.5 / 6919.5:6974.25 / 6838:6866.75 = 0.4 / 4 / 3.88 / 3.89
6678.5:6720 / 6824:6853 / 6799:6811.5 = -0.1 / 4.05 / 3.98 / 3.92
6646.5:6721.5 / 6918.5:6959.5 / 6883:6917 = 0.8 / 4.09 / 3.83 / 3.9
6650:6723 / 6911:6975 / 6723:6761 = 0.3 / 4.09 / 4.01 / 3.88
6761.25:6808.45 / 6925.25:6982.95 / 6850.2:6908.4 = 0.8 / 3.98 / 3.88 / 3.89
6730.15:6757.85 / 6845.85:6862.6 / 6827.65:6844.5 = -0.2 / 4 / 3.94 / 3.86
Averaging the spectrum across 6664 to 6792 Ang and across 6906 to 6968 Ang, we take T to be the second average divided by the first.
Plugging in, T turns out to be 0.96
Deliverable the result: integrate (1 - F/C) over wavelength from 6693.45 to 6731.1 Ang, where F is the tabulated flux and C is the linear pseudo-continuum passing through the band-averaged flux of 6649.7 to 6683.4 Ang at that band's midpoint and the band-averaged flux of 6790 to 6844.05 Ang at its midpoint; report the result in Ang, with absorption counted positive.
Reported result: 0.2 Ang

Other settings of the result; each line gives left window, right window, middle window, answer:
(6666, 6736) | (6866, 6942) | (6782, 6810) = 0.1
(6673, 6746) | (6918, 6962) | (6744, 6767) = 0.7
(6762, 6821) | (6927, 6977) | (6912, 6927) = 0.5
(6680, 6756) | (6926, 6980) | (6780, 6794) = 0.2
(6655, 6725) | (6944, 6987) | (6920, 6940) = 0.0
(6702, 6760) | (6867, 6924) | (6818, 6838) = -0.2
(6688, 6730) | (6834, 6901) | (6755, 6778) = 0.2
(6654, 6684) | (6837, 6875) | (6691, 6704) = -0.1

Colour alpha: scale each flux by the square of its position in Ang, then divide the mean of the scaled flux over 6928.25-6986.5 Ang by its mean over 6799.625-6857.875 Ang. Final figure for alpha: 1.0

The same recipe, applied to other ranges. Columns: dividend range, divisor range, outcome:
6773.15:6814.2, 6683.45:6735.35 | 1.00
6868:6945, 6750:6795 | 1.02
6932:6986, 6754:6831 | 1.03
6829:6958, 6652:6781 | 1.01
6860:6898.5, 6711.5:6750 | 1.01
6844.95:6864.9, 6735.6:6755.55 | 1.01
